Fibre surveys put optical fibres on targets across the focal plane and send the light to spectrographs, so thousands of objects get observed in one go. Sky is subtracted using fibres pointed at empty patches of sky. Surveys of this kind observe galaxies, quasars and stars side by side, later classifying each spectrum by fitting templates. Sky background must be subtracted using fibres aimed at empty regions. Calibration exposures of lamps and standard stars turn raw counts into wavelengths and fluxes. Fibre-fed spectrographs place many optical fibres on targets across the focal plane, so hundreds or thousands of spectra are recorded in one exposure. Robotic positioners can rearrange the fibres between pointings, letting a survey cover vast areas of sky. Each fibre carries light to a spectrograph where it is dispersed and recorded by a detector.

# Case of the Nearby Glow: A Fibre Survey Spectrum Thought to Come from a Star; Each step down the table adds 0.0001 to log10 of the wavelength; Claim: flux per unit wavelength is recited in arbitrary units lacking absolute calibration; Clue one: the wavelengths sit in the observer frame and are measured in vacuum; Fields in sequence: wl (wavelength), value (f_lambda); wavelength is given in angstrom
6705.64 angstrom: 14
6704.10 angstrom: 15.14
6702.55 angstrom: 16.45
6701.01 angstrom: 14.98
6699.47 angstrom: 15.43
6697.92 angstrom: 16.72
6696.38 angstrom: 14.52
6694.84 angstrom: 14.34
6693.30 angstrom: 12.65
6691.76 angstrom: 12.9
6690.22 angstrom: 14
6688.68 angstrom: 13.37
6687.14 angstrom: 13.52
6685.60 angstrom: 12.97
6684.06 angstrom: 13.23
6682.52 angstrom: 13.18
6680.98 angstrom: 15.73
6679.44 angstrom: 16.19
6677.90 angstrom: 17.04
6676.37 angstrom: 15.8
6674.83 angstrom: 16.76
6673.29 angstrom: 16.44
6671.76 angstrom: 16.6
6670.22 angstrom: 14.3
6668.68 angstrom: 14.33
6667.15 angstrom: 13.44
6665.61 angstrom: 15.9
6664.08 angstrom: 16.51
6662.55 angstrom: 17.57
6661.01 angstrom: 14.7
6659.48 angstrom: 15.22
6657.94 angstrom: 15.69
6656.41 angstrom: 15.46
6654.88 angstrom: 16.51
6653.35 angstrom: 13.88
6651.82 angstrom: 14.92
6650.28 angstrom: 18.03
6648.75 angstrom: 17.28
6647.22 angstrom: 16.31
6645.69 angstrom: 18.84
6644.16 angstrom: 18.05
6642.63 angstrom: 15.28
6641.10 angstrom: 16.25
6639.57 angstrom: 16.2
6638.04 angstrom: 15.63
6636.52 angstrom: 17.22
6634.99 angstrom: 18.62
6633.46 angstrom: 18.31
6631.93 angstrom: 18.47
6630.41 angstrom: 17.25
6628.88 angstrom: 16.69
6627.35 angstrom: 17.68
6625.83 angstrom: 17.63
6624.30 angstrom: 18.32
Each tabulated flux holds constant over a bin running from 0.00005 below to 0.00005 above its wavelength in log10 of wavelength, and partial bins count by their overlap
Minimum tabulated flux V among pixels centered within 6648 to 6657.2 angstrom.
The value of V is 13.88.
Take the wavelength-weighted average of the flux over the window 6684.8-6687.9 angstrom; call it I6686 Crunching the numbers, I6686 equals 13.2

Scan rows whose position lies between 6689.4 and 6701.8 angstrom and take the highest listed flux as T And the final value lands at 16.72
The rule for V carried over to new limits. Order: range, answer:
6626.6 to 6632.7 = 16.69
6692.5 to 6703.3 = 12.65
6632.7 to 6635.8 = 18.31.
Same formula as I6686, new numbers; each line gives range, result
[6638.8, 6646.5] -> 16.9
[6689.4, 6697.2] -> 13.7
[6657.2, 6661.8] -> 15.2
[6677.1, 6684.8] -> 15.1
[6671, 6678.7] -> 16.5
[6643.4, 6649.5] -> 17.6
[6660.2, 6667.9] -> 15.6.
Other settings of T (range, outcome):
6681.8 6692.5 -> 14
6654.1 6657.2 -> 16.51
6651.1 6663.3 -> 17.57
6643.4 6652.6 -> 18.84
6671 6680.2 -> 17.04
